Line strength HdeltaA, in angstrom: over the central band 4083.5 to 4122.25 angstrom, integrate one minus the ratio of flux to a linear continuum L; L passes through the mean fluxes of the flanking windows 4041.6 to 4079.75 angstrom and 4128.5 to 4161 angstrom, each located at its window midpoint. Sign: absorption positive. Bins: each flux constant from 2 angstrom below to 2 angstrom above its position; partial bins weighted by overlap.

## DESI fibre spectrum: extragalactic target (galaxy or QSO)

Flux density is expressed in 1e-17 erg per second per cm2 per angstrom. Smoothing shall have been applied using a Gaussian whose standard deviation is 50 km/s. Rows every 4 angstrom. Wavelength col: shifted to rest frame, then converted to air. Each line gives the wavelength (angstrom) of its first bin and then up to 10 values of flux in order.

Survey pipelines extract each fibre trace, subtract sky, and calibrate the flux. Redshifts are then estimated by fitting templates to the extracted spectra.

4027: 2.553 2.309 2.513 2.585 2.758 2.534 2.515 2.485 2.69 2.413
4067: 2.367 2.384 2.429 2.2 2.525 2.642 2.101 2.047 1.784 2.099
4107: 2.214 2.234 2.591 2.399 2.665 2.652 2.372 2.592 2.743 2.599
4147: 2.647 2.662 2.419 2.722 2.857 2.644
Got 4.3 angstrom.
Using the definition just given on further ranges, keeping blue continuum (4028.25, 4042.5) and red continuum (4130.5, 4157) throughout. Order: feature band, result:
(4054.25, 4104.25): 4.28 angstrom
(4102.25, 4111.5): 1.35 angstrom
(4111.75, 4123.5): 0.29 angstrom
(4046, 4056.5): 0.02 angstrom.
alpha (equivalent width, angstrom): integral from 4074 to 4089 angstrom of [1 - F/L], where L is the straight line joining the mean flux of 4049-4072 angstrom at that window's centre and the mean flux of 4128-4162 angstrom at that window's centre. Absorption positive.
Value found 0.4 angstrom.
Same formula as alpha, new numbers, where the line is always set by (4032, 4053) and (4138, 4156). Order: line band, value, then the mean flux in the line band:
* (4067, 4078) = 0.86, 2.38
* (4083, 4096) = 1.35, 2.32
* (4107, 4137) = 1.43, 2.48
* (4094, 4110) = 3.38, 2.05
